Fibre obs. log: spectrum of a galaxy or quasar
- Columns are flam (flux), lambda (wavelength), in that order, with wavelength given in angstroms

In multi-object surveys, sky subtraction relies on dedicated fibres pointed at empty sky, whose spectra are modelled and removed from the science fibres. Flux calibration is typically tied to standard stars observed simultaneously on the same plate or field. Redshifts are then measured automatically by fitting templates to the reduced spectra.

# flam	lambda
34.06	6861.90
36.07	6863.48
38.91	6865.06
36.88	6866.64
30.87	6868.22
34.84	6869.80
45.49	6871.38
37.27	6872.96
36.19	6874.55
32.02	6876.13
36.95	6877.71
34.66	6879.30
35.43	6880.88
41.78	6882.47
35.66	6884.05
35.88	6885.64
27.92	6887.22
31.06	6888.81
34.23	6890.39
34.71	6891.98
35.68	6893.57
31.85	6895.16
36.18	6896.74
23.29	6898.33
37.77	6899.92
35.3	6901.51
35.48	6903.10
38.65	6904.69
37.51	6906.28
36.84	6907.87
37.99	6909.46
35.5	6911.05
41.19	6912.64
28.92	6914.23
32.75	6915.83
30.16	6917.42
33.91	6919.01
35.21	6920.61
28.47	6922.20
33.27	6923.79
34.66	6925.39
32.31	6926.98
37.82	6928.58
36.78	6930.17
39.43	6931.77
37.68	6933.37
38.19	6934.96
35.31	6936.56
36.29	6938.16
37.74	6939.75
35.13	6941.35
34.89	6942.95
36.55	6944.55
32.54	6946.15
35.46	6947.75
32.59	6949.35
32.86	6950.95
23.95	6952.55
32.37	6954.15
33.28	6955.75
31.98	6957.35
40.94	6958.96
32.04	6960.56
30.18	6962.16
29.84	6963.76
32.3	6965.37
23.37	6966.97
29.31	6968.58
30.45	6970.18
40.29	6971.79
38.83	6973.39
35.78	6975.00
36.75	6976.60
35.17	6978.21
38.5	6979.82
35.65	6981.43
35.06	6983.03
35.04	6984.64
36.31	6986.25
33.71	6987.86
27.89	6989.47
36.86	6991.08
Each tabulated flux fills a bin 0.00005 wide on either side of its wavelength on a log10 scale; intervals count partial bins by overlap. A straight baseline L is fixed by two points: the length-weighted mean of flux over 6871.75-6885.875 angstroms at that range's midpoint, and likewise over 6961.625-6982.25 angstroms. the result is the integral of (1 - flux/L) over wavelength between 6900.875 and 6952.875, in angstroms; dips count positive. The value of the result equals 0.0 angstroms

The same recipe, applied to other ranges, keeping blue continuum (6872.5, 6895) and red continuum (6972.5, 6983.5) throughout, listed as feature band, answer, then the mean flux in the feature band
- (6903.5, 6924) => 0.4 angstroms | 34.7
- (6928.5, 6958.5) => 1.0 angstroms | 34.8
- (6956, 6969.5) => 1.9 angstroms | 31.3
